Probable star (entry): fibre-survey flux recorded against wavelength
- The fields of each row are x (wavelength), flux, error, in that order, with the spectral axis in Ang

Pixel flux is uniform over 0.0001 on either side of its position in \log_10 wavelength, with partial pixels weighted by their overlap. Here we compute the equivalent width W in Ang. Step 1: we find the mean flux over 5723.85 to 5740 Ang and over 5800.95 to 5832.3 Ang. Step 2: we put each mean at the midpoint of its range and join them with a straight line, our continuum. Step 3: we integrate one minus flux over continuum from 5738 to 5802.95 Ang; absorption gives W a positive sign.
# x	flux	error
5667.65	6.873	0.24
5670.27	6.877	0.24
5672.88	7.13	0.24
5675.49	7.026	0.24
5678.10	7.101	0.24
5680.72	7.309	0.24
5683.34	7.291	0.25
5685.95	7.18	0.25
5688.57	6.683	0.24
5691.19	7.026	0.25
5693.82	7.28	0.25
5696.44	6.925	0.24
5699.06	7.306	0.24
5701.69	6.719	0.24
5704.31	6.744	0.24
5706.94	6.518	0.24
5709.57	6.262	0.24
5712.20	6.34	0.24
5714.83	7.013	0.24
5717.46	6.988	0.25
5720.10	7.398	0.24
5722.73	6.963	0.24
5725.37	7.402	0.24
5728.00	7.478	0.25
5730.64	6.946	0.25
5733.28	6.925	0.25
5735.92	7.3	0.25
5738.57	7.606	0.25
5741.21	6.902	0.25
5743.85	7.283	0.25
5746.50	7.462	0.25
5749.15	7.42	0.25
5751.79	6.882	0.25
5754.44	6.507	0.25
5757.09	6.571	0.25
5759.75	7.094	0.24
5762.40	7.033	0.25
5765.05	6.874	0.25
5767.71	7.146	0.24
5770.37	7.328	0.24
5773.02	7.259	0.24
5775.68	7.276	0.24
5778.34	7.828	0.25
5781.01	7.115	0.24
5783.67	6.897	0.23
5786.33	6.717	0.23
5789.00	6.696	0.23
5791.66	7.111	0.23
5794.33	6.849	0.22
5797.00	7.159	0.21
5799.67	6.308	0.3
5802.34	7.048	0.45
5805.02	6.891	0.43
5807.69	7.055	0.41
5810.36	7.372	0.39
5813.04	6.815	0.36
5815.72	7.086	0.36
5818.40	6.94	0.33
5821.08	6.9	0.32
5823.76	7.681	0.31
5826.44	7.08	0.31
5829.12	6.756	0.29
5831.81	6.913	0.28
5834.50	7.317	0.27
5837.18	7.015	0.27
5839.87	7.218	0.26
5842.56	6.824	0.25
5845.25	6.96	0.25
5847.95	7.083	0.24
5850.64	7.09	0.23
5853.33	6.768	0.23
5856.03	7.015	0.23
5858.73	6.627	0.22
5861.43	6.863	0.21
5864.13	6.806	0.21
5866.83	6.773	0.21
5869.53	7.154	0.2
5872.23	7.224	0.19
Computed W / 1.09 Ang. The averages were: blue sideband 7.27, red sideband 7.05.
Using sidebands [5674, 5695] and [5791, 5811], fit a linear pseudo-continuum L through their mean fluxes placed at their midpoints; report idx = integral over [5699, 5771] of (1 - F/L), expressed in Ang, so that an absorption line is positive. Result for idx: 0.4 Ang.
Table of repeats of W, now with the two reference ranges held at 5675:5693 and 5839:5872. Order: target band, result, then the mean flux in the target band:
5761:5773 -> -0.2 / 7.12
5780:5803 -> 0.4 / 6.87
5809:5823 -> -0.2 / 7.05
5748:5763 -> 0.3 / 6.91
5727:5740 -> -0.4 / 7.24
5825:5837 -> -0.1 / 7.03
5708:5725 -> 0.5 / 6.85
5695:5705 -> 0.2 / 6.94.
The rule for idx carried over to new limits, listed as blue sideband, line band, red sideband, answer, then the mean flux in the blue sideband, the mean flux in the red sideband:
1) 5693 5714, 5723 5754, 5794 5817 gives -1.7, 6.76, 6.96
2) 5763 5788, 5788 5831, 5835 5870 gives 0.4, 7.15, 6.94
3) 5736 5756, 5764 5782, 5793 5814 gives -0.6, 7.15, 6.94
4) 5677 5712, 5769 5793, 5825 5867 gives -0.7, 6.93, 6.95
